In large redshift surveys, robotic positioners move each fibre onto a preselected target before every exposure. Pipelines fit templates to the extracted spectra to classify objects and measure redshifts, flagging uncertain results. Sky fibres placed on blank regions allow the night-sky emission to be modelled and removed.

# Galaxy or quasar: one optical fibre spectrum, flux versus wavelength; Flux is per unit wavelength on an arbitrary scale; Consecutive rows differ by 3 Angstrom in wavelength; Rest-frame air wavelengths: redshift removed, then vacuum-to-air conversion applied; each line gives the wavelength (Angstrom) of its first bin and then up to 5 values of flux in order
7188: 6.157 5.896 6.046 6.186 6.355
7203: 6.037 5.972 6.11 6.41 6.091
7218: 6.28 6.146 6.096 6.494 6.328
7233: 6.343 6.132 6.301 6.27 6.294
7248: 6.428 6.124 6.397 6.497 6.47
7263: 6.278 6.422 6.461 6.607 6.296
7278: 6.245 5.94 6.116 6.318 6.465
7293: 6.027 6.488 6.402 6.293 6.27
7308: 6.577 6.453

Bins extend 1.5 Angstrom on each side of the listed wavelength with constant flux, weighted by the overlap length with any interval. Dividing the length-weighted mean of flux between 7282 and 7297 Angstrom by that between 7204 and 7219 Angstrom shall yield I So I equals 1.0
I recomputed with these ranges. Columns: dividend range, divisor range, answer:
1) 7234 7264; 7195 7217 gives 1.03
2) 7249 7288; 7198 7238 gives 1.02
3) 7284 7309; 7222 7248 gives 1.01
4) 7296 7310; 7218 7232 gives 1.02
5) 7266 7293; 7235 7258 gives 1.00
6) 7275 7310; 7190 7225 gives 1.02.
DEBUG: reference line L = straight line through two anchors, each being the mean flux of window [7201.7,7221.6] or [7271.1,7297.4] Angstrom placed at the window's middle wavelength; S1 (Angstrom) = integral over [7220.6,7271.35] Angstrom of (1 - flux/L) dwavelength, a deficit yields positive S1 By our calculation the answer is -1.0 Angstrom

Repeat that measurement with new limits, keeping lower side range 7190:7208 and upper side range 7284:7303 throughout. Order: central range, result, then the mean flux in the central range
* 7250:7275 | -0.7 Angstrom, 6.41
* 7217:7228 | -0.2 Angstrom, 6.24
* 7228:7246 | -0.3 Angstrom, 6.28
